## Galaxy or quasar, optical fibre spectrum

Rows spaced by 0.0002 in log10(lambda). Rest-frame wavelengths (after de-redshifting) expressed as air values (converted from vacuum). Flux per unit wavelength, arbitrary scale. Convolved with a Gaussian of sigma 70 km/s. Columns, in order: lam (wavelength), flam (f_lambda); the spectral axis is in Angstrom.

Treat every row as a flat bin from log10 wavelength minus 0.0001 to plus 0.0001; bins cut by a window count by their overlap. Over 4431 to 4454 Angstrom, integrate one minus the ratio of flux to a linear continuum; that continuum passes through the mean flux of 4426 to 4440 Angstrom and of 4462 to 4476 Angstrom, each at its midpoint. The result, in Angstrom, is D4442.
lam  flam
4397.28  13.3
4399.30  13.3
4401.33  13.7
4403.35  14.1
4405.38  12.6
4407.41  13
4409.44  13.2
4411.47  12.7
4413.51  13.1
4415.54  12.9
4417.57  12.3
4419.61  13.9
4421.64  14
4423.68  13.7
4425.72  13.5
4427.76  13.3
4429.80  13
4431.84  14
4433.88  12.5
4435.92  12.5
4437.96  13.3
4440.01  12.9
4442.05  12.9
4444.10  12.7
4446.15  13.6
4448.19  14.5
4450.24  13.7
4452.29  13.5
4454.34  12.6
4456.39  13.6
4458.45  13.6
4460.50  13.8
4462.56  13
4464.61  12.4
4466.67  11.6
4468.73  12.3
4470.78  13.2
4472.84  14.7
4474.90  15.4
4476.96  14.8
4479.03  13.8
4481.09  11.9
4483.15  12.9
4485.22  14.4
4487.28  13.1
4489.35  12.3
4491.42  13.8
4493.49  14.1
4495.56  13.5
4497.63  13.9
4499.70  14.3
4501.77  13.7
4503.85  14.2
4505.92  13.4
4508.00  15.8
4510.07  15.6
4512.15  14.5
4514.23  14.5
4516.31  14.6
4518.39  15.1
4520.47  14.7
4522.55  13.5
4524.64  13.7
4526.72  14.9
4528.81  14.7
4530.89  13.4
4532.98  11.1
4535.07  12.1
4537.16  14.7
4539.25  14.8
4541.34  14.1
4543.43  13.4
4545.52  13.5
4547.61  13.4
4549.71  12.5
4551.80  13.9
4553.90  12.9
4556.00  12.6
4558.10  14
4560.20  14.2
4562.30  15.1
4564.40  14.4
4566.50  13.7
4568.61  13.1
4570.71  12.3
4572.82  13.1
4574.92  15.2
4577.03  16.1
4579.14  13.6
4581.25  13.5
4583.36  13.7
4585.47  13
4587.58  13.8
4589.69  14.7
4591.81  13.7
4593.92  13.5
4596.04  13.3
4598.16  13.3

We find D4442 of -0.2 Angstrom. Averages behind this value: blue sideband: 13.1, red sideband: 13.3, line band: 13.3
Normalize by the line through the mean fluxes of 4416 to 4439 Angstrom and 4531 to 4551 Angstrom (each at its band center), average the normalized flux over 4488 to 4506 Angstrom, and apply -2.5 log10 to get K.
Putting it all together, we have -0.03 mag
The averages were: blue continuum 13.3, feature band 13.7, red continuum 13.3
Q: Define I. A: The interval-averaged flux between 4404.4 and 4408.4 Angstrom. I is 12.8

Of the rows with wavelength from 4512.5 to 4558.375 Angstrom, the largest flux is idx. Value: 15.1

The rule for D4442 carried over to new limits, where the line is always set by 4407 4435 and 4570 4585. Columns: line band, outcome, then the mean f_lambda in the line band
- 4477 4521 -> -1.4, 14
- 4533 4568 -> 0.5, 13.6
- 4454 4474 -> 0.5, 13.1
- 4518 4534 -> -0.2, 13.8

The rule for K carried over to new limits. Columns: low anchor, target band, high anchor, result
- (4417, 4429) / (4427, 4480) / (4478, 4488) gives 0.00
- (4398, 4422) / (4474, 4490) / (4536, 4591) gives -0.01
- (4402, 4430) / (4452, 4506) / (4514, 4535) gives 0.01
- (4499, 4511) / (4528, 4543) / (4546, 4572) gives 0.03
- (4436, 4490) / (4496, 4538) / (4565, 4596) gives -0.05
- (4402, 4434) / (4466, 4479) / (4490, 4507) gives -0.01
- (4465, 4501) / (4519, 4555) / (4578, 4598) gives 0.00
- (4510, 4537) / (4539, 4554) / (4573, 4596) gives 0.04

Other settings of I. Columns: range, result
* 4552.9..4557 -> 12.7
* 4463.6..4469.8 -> 12.1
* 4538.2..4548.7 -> 13.8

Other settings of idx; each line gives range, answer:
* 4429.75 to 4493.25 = 15.4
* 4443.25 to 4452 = 14.5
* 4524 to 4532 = 14.9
